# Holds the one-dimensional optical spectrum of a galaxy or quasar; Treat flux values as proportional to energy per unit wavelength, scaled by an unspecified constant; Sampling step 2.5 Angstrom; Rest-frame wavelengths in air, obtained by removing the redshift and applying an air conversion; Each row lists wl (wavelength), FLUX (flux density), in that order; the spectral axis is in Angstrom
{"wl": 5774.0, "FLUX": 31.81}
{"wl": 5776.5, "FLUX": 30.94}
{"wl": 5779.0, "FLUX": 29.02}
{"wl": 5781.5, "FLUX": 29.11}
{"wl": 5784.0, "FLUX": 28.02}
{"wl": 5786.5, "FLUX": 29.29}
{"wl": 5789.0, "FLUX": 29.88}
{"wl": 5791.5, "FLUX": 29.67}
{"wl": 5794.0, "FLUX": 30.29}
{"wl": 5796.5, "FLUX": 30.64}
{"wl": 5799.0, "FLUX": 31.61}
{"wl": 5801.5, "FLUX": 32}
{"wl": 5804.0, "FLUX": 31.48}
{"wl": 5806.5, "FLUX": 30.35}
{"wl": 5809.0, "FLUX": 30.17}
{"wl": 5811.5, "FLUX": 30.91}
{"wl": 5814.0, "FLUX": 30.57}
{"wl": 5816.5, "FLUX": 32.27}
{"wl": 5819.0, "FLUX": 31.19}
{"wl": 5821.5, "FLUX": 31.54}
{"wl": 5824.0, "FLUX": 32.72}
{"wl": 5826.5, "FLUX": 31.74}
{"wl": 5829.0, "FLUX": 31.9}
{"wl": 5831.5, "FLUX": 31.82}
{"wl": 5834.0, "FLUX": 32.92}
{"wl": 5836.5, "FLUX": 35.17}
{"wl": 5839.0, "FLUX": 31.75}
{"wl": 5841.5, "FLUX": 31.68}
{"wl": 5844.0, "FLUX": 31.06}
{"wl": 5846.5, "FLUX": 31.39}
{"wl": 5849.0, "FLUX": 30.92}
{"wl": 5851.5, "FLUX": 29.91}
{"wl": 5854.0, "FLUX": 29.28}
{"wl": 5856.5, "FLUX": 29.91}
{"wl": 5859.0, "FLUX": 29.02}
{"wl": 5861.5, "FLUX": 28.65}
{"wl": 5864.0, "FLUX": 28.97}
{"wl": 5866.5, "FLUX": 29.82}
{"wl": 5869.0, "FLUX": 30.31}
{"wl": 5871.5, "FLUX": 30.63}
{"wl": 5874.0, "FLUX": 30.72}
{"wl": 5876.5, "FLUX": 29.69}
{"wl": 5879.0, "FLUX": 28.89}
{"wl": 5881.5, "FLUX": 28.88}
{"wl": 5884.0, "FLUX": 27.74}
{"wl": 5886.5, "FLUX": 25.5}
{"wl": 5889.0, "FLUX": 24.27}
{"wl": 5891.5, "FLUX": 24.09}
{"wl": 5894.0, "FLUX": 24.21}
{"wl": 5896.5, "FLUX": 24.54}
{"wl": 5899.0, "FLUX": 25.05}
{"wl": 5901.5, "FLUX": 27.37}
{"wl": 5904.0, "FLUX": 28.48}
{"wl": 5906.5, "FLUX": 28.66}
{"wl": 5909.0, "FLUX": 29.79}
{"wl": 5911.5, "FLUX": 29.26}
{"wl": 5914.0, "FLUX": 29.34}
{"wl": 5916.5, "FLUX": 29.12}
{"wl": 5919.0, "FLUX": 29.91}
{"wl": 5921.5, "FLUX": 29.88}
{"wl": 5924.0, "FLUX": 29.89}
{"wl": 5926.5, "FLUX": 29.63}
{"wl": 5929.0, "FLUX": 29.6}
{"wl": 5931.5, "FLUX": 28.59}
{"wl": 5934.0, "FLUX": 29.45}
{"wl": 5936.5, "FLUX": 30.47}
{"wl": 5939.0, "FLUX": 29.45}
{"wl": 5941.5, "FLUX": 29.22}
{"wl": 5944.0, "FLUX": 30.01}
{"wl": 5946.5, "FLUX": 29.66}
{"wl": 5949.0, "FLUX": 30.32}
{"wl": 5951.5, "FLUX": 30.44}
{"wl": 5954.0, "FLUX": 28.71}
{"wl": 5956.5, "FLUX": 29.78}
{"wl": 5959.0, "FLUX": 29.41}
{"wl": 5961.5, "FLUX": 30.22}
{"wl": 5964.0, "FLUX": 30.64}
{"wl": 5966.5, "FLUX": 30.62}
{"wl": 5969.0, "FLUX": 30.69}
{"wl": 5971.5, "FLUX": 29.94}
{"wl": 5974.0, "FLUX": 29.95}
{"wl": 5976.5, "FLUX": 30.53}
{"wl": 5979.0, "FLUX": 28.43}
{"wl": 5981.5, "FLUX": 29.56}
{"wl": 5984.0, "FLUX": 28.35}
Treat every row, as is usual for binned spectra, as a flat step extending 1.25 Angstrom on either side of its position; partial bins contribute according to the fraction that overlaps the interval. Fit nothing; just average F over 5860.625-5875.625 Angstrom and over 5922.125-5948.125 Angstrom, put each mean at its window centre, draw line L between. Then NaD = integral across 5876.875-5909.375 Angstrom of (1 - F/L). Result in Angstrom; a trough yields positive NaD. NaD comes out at 3.3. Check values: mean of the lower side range 29.9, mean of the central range 26.7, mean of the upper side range 29.6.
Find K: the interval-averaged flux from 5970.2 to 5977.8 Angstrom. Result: 30.1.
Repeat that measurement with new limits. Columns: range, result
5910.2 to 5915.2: 29.3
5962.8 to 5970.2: 30.6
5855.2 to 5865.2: 29.1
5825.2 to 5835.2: 32.1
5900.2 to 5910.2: 28.6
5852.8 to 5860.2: 29.4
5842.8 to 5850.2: 31.1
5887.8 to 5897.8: 24.3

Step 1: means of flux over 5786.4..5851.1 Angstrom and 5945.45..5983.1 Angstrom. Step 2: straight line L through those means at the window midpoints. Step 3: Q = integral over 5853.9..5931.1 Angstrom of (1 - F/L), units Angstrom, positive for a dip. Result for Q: 5.6 Angstrom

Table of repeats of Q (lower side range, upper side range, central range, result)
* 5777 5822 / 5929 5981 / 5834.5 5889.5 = 0.61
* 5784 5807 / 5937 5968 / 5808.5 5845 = -1.84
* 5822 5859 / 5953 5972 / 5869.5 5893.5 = 2.49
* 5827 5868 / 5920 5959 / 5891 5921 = 2.47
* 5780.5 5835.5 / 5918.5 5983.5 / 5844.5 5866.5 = 0.54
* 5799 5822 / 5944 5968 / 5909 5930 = 0.48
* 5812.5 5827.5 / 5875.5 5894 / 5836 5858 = -1.06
